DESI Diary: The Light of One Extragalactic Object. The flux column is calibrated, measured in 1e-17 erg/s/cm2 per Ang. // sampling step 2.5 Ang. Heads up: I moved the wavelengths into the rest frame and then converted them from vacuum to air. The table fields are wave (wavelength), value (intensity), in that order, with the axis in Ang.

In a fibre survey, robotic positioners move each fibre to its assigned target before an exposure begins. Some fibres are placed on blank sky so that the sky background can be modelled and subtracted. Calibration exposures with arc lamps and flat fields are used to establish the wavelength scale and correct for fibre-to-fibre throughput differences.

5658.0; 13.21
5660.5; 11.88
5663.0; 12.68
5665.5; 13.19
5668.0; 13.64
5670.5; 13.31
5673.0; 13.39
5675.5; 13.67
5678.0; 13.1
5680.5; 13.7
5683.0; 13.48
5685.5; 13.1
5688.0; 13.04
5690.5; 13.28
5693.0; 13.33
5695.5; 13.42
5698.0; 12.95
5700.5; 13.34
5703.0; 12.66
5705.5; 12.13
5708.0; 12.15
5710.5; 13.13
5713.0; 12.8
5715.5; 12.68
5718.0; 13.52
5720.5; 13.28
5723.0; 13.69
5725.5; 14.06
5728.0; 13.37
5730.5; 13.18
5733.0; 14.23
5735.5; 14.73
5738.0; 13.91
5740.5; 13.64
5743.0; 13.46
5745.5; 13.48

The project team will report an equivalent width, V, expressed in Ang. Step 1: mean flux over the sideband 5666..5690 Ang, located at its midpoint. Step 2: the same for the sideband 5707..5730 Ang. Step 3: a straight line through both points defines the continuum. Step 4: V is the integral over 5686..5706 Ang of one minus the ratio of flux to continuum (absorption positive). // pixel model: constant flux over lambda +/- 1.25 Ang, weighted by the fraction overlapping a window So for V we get 0.4 Ang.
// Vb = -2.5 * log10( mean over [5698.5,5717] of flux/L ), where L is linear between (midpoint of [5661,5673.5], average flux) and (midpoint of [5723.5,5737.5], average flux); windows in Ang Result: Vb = 0.075 mag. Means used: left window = 13.2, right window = 13.9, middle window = 12.7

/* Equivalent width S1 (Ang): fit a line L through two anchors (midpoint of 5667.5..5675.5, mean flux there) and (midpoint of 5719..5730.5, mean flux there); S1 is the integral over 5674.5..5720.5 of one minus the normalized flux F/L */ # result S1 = 1.4 Ang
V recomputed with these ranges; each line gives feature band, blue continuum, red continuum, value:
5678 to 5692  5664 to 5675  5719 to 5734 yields 0.2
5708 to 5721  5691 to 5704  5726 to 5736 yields 0.5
